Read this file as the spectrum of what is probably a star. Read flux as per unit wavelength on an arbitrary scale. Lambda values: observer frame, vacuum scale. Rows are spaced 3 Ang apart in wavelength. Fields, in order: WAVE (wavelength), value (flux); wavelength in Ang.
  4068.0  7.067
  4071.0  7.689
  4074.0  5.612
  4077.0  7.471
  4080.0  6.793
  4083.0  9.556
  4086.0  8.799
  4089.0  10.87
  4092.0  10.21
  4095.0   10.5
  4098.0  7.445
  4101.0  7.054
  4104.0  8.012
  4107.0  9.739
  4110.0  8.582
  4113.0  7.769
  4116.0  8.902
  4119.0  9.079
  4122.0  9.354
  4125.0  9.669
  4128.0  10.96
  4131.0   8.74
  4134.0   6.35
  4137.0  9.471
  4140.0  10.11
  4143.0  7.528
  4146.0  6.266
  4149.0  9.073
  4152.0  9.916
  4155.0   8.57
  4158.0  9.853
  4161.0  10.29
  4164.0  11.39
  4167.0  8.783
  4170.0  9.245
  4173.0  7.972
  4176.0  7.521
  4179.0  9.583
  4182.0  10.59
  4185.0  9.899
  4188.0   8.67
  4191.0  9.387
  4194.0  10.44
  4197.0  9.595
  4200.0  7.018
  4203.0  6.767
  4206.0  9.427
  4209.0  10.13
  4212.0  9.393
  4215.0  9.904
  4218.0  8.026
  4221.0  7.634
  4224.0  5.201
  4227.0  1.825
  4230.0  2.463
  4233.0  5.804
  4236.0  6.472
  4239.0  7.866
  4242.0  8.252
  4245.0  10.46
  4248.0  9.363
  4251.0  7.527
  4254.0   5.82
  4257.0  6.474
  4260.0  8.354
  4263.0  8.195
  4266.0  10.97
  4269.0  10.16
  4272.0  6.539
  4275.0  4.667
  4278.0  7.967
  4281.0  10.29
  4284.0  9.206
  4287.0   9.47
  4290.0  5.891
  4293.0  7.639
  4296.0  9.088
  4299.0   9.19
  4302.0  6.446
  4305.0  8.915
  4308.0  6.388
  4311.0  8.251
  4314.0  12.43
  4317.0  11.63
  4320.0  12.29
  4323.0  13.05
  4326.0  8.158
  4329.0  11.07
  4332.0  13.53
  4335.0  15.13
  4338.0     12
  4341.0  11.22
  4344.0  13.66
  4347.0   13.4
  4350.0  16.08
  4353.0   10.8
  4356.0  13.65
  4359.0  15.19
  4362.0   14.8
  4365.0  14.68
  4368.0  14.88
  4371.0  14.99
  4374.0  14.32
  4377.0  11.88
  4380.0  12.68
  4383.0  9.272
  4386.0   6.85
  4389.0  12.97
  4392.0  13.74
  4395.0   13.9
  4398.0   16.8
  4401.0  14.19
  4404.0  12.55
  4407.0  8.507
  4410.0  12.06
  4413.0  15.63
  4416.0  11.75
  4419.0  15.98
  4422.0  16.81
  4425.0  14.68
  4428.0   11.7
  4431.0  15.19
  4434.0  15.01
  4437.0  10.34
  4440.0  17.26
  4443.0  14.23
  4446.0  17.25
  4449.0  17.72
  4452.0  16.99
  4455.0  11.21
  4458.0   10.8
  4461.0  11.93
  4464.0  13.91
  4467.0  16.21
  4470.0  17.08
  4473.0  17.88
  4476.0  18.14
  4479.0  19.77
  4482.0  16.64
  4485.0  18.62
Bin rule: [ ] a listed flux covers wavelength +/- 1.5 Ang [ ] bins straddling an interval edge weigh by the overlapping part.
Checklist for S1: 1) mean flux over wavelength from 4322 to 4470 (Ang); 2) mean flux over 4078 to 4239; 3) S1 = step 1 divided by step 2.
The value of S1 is 1.6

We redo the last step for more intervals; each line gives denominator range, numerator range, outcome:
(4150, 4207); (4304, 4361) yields 1.30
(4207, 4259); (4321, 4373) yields 1.84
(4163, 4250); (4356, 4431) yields 1.63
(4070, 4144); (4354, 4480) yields 1.63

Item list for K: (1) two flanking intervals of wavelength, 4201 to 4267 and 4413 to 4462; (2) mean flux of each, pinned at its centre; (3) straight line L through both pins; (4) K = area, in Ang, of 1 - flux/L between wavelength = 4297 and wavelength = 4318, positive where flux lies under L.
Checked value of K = 2.2 Ang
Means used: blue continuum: 7.53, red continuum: 14.4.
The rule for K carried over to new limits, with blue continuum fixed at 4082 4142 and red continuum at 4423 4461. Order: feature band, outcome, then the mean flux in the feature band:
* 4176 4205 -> 3.5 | 9.03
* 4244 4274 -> 8.1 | 8.29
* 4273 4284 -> 3.7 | 7.8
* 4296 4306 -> 3.1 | 8.28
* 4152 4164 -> -0.1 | 9.84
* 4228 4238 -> 5.5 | 4.91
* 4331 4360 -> -1.5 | 13.4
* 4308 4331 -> 3.0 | 10.7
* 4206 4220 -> 1.8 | 9.31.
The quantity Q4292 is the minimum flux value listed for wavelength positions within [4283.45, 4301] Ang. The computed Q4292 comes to 5.891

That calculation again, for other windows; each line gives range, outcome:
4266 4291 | 4.667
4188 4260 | 1.825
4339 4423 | 6.85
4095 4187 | 6.266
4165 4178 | 7.521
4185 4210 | 6.767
